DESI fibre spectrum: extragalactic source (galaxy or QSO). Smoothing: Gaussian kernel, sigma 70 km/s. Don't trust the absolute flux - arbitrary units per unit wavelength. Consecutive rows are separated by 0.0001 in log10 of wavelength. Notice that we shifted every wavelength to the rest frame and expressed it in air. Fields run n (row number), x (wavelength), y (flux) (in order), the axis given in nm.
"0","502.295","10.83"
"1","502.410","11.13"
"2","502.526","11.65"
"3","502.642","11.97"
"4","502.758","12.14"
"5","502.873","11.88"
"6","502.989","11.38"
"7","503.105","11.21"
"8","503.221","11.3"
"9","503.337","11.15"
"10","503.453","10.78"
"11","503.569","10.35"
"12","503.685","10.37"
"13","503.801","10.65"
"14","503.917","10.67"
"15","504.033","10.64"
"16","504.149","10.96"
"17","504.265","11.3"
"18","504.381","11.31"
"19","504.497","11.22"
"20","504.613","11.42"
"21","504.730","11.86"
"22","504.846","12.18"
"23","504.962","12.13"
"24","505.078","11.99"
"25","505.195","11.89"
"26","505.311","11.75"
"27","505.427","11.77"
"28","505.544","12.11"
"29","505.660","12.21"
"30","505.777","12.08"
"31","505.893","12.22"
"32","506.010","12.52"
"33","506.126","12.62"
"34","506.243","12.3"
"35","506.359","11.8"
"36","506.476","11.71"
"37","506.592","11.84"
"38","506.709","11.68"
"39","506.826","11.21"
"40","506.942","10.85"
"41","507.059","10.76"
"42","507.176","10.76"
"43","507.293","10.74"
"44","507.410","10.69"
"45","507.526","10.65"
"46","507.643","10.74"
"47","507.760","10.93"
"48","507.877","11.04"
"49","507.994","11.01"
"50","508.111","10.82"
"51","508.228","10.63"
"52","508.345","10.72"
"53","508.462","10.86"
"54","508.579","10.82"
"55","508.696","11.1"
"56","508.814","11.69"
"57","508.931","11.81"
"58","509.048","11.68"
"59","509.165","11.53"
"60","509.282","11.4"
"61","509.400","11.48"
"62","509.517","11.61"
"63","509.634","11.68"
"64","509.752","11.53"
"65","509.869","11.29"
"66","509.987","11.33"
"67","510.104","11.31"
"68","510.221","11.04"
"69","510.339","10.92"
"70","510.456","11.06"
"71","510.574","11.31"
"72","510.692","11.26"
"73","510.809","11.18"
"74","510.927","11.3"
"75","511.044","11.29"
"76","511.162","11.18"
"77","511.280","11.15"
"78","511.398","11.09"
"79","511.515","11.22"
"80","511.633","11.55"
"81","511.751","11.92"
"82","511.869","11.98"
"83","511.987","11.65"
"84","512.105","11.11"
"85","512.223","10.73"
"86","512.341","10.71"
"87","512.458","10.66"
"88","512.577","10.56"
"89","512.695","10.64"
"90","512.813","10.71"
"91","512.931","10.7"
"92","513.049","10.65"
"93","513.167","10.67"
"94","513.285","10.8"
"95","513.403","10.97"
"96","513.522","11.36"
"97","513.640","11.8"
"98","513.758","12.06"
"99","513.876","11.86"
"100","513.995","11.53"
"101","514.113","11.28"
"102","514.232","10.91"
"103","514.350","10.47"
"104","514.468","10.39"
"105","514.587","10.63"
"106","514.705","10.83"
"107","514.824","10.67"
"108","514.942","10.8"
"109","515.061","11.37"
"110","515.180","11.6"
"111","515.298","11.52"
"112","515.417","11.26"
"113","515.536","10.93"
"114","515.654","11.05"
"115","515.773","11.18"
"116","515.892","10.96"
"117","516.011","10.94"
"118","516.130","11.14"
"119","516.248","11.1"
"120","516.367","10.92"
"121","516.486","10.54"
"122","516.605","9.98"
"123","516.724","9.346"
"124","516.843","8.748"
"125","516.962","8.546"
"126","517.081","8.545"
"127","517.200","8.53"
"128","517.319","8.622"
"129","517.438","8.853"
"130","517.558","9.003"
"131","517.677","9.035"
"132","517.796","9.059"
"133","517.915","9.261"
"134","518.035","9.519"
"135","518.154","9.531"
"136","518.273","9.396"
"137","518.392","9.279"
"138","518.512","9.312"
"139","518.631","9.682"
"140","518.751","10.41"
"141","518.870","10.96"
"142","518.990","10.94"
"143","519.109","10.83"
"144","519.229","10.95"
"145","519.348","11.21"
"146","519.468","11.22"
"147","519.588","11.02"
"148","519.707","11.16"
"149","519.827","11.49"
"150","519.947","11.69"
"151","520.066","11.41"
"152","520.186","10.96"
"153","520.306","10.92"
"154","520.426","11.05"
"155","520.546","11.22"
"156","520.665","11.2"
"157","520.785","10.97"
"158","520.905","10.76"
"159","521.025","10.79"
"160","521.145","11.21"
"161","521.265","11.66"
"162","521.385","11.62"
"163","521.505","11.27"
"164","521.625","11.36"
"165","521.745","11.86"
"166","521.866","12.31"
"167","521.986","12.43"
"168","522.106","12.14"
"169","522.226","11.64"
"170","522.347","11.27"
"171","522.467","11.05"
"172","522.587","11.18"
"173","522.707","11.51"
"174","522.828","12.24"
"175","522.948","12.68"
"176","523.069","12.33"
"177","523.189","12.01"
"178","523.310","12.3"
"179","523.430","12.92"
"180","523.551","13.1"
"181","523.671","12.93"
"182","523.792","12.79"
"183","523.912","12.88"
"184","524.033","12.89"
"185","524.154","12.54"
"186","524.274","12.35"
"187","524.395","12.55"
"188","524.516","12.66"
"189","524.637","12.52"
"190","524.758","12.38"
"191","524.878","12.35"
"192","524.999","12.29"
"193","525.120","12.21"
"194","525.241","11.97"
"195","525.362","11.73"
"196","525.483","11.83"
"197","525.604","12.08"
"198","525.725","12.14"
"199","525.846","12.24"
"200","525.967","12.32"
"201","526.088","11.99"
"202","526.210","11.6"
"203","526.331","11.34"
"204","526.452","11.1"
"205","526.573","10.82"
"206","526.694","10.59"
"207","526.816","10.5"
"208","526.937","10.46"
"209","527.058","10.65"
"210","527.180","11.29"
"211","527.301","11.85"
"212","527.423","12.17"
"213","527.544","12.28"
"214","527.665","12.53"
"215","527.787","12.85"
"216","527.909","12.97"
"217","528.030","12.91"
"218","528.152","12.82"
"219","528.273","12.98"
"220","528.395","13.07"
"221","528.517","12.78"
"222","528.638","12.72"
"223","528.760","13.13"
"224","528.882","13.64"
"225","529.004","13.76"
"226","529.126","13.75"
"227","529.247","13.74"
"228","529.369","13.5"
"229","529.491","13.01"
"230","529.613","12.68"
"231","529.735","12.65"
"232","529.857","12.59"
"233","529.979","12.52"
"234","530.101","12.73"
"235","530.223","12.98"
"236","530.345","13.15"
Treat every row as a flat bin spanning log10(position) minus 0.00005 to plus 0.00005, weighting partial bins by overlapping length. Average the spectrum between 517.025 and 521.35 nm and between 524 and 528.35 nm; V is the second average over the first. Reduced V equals 1.16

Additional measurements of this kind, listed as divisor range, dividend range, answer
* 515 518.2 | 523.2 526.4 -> 1.23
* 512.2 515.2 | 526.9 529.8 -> 1.16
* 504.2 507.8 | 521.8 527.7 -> 1.03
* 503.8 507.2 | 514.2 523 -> 0.92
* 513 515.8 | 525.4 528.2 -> 1.06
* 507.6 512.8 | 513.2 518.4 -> 0.93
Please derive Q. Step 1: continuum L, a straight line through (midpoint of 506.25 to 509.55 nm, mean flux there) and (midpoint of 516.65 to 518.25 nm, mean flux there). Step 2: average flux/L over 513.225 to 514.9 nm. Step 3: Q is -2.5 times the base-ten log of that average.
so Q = -0.14 mag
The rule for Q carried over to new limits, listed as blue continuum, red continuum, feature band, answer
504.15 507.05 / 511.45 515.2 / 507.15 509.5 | 0.05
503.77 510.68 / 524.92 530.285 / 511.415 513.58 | 0.06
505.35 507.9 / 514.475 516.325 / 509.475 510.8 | 0.00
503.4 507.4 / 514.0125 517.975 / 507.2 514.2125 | -0.03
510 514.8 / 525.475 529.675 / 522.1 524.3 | -0.03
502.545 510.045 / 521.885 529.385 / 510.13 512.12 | 0.03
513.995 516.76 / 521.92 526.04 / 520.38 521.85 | 0.05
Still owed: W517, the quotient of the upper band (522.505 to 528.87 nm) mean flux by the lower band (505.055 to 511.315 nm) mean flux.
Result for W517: 1.07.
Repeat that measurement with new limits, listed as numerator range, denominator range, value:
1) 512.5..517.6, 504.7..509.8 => 0.92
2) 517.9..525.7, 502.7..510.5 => 1.01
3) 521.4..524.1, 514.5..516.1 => 1.10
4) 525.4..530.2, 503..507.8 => 1.08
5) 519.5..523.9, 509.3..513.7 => 1.05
